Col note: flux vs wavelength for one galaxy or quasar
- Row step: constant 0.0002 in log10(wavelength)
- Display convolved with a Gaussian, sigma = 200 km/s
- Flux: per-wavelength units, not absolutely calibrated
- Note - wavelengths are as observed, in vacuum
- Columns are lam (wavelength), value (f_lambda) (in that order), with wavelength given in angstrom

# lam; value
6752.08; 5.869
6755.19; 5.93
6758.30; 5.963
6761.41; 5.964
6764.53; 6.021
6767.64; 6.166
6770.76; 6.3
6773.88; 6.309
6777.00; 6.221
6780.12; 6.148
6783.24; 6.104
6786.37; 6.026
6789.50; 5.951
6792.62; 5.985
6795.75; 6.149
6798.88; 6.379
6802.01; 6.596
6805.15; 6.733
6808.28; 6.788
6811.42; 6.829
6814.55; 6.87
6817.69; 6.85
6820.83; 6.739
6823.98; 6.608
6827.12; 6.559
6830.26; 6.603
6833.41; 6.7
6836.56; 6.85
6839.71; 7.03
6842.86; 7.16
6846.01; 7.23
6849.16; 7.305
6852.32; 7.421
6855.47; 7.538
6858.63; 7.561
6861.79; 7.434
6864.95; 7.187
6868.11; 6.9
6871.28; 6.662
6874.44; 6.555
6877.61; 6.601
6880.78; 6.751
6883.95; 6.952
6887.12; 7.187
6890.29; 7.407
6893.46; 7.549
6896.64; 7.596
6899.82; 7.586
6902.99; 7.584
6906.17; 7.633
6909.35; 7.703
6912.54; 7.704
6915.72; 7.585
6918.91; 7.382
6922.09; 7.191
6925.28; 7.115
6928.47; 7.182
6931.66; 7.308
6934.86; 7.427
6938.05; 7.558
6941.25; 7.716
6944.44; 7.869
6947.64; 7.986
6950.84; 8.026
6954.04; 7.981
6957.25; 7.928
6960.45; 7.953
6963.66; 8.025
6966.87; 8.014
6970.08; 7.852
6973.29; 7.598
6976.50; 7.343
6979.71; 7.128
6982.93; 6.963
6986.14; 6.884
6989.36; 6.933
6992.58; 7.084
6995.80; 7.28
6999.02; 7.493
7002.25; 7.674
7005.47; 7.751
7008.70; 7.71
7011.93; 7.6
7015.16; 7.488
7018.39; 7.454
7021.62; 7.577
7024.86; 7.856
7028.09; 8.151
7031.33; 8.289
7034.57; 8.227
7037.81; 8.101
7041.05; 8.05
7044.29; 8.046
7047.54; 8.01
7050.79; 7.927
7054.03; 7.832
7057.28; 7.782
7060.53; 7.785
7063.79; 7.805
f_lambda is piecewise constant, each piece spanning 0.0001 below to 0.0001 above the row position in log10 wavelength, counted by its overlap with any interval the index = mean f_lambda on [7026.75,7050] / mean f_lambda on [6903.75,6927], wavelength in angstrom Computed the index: 1.09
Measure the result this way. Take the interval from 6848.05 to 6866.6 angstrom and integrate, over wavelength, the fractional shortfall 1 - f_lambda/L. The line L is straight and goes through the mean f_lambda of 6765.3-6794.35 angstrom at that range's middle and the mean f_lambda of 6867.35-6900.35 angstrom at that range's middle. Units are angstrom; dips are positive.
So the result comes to -1.6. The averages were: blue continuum 6.13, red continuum 7.05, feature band 7.41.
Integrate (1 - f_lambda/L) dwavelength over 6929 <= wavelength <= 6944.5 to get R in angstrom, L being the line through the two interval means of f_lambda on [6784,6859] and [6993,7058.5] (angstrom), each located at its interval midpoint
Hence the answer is -0.37 angstrom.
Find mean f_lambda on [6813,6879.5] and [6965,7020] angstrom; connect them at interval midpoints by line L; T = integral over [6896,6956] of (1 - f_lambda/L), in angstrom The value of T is -3.1 angstrom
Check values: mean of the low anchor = 6.97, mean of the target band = 7.59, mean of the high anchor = 7.43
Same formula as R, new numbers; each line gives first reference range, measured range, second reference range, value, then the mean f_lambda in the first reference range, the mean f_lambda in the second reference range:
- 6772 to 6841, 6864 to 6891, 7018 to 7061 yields 0.2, 6.5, 7.95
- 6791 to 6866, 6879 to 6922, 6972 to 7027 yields -1.9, 6.88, 7.41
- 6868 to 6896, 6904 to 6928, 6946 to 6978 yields -0.4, 6.98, 7.87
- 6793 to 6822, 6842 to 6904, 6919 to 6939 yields -1.9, 6.63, 7.3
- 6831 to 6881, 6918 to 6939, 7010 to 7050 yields 0.3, 7.05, 7.9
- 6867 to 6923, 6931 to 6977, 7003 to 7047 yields -1.6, 7.26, 7.87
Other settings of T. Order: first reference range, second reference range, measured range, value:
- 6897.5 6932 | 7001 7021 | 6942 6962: -1.1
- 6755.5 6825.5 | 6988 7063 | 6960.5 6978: -0.9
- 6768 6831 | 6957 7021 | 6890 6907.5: -1.4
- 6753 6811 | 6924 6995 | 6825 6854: -1.5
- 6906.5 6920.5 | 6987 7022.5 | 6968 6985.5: 0.3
